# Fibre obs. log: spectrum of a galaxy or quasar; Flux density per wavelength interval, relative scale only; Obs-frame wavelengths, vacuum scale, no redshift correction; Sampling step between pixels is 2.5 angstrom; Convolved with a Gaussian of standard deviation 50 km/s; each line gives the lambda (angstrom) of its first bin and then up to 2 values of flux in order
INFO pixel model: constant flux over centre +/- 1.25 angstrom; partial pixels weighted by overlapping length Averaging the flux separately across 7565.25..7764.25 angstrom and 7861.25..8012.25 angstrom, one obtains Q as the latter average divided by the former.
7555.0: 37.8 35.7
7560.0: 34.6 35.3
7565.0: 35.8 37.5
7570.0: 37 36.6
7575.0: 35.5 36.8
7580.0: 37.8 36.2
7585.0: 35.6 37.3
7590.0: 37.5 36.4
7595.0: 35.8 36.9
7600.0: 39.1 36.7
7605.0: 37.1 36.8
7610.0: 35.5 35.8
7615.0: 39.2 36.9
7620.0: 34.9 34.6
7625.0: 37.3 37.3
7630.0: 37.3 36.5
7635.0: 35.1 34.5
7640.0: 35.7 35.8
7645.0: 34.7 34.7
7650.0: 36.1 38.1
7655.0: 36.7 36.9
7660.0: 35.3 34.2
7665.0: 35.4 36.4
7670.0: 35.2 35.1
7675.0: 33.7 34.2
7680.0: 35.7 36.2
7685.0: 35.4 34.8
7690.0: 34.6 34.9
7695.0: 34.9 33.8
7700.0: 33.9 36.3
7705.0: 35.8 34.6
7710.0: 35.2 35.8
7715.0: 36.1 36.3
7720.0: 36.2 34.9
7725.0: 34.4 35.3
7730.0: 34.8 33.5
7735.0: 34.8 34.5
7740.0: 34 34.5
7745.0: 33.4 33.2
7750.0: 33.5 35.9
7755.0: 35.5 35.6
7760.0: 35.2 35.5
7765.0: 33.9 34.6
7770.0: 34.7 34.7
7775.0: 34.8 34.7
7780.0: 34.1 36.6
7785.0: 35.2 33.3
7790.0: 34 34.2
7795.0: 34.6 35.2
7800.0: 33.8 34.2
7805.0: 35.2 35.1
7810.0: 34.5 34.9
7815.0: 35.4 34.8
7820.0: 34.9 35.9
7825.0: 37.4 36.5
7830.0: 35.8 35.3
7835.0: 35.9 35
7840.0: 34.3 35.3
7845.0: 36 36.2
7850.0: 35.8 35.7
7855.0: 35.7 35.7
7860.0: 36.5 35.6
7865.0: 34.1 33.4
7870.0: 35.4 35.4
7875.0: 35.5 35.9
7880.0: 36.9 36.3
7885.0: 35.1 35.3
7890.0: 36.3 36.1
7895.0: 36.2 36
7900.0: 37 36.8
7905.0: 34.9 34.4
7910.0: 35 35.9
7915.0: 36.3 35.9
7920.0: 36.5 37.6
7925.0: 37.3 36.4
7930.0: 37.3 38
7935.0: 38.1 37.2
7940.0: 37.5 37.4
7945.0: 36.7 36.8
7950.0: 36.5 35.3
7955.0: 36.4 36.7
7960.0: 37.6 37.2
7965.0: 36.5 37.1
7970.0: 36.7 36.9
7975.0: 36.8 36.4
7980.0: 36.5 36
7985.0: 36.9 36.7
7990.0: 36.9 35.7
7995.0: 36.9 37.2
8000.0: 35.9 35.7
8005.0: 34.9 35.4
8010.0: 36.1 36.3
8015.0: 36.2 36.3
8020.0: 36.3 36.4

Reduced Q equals 1.02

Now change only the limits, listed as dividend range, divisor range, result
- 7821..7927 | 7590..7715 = 1.00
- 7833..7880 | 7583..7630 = 0.97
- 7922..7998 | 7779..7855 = 1.05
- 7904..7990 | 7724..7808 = 1.06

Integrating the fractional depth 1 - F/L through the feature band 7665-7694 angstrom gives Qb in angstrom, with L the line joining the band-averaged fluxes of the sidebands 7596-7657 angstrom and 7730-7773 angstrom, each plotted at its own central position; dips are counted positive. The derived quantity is 0.4 angstrom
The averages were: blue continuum 36.4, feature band 35.1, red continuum 34.5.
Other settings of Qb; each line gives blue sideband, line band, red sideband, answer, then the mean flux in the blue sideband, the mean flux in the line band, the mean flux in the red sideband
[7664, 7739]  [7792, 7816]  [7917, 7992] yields 0.7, 35.1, 34.7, 36.9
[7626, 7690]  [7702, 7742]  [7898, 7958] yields 0.8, 35.6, 35.1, 36.6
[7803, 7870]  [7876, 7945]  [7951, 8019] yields -1.0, 35.4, 36.4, 36.4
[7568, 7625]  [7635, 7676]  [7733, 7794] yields 0.5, 36.7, 35.5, 34.6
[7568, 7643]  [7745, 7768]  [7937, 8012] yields 1.2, 36.5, 34.7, 36.5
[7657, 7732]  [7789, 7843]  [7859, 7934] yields 0.8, 35.2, 35.1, 36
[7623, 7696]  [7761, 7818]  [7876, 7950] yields 2.1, 35.6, 34.7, 36.4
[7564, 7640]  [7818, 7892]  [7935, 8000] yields 2.2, 36.6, 35.6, 36.8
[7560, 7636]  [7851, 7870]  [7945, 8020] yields 0.6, 36.6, 35.3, 36.4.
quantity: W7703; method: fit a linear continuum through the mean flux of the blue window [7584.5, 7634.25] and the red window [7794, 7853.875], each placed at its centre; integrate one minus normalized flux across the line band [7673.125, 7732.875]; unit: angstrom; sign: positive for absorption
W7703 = 1.7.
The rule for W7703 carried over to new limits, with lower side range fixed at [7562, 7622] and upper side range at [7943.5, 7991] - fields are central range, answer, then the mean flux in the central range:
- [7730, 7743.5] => 0.9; 34.3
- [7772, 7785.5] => 0.6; 35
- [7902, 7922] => 0.5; 35.7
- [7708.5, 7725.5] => 0.5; 35.6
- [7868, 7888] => 0.6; 35.7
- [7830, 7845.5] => 0.6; 35.3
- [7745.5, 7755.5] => 0.6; 34.4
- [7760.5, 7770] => 0.5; 34.7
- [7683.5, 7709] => 1.2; 34.9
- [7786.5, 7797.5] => 0.7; 34.2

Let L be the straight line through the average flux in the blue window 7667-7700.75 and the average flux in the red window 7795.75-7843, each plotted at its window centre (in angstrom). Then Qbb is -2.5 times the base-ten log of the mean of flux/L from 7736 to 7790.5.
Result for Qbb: 0.015 mag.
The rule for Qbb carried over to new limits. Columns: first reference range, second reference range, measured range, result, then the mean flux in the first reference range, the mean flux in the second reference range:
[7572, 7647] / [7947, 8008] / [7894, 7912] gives 0.021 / 36.4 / 36.5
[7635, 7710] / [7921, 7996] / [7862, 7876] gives 0.046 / 35.3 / 36.9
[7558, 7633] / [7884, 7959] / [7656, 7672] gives 0.030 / 36.6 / 36.4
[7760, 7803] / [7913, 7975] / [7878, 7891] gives 0.003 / 34.6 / 36.9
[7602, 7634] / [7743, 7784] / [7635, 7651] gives 0.032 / 36.6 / 34.7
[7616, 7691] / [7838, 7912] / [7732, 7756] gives 0.042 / 35.7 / 35.6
